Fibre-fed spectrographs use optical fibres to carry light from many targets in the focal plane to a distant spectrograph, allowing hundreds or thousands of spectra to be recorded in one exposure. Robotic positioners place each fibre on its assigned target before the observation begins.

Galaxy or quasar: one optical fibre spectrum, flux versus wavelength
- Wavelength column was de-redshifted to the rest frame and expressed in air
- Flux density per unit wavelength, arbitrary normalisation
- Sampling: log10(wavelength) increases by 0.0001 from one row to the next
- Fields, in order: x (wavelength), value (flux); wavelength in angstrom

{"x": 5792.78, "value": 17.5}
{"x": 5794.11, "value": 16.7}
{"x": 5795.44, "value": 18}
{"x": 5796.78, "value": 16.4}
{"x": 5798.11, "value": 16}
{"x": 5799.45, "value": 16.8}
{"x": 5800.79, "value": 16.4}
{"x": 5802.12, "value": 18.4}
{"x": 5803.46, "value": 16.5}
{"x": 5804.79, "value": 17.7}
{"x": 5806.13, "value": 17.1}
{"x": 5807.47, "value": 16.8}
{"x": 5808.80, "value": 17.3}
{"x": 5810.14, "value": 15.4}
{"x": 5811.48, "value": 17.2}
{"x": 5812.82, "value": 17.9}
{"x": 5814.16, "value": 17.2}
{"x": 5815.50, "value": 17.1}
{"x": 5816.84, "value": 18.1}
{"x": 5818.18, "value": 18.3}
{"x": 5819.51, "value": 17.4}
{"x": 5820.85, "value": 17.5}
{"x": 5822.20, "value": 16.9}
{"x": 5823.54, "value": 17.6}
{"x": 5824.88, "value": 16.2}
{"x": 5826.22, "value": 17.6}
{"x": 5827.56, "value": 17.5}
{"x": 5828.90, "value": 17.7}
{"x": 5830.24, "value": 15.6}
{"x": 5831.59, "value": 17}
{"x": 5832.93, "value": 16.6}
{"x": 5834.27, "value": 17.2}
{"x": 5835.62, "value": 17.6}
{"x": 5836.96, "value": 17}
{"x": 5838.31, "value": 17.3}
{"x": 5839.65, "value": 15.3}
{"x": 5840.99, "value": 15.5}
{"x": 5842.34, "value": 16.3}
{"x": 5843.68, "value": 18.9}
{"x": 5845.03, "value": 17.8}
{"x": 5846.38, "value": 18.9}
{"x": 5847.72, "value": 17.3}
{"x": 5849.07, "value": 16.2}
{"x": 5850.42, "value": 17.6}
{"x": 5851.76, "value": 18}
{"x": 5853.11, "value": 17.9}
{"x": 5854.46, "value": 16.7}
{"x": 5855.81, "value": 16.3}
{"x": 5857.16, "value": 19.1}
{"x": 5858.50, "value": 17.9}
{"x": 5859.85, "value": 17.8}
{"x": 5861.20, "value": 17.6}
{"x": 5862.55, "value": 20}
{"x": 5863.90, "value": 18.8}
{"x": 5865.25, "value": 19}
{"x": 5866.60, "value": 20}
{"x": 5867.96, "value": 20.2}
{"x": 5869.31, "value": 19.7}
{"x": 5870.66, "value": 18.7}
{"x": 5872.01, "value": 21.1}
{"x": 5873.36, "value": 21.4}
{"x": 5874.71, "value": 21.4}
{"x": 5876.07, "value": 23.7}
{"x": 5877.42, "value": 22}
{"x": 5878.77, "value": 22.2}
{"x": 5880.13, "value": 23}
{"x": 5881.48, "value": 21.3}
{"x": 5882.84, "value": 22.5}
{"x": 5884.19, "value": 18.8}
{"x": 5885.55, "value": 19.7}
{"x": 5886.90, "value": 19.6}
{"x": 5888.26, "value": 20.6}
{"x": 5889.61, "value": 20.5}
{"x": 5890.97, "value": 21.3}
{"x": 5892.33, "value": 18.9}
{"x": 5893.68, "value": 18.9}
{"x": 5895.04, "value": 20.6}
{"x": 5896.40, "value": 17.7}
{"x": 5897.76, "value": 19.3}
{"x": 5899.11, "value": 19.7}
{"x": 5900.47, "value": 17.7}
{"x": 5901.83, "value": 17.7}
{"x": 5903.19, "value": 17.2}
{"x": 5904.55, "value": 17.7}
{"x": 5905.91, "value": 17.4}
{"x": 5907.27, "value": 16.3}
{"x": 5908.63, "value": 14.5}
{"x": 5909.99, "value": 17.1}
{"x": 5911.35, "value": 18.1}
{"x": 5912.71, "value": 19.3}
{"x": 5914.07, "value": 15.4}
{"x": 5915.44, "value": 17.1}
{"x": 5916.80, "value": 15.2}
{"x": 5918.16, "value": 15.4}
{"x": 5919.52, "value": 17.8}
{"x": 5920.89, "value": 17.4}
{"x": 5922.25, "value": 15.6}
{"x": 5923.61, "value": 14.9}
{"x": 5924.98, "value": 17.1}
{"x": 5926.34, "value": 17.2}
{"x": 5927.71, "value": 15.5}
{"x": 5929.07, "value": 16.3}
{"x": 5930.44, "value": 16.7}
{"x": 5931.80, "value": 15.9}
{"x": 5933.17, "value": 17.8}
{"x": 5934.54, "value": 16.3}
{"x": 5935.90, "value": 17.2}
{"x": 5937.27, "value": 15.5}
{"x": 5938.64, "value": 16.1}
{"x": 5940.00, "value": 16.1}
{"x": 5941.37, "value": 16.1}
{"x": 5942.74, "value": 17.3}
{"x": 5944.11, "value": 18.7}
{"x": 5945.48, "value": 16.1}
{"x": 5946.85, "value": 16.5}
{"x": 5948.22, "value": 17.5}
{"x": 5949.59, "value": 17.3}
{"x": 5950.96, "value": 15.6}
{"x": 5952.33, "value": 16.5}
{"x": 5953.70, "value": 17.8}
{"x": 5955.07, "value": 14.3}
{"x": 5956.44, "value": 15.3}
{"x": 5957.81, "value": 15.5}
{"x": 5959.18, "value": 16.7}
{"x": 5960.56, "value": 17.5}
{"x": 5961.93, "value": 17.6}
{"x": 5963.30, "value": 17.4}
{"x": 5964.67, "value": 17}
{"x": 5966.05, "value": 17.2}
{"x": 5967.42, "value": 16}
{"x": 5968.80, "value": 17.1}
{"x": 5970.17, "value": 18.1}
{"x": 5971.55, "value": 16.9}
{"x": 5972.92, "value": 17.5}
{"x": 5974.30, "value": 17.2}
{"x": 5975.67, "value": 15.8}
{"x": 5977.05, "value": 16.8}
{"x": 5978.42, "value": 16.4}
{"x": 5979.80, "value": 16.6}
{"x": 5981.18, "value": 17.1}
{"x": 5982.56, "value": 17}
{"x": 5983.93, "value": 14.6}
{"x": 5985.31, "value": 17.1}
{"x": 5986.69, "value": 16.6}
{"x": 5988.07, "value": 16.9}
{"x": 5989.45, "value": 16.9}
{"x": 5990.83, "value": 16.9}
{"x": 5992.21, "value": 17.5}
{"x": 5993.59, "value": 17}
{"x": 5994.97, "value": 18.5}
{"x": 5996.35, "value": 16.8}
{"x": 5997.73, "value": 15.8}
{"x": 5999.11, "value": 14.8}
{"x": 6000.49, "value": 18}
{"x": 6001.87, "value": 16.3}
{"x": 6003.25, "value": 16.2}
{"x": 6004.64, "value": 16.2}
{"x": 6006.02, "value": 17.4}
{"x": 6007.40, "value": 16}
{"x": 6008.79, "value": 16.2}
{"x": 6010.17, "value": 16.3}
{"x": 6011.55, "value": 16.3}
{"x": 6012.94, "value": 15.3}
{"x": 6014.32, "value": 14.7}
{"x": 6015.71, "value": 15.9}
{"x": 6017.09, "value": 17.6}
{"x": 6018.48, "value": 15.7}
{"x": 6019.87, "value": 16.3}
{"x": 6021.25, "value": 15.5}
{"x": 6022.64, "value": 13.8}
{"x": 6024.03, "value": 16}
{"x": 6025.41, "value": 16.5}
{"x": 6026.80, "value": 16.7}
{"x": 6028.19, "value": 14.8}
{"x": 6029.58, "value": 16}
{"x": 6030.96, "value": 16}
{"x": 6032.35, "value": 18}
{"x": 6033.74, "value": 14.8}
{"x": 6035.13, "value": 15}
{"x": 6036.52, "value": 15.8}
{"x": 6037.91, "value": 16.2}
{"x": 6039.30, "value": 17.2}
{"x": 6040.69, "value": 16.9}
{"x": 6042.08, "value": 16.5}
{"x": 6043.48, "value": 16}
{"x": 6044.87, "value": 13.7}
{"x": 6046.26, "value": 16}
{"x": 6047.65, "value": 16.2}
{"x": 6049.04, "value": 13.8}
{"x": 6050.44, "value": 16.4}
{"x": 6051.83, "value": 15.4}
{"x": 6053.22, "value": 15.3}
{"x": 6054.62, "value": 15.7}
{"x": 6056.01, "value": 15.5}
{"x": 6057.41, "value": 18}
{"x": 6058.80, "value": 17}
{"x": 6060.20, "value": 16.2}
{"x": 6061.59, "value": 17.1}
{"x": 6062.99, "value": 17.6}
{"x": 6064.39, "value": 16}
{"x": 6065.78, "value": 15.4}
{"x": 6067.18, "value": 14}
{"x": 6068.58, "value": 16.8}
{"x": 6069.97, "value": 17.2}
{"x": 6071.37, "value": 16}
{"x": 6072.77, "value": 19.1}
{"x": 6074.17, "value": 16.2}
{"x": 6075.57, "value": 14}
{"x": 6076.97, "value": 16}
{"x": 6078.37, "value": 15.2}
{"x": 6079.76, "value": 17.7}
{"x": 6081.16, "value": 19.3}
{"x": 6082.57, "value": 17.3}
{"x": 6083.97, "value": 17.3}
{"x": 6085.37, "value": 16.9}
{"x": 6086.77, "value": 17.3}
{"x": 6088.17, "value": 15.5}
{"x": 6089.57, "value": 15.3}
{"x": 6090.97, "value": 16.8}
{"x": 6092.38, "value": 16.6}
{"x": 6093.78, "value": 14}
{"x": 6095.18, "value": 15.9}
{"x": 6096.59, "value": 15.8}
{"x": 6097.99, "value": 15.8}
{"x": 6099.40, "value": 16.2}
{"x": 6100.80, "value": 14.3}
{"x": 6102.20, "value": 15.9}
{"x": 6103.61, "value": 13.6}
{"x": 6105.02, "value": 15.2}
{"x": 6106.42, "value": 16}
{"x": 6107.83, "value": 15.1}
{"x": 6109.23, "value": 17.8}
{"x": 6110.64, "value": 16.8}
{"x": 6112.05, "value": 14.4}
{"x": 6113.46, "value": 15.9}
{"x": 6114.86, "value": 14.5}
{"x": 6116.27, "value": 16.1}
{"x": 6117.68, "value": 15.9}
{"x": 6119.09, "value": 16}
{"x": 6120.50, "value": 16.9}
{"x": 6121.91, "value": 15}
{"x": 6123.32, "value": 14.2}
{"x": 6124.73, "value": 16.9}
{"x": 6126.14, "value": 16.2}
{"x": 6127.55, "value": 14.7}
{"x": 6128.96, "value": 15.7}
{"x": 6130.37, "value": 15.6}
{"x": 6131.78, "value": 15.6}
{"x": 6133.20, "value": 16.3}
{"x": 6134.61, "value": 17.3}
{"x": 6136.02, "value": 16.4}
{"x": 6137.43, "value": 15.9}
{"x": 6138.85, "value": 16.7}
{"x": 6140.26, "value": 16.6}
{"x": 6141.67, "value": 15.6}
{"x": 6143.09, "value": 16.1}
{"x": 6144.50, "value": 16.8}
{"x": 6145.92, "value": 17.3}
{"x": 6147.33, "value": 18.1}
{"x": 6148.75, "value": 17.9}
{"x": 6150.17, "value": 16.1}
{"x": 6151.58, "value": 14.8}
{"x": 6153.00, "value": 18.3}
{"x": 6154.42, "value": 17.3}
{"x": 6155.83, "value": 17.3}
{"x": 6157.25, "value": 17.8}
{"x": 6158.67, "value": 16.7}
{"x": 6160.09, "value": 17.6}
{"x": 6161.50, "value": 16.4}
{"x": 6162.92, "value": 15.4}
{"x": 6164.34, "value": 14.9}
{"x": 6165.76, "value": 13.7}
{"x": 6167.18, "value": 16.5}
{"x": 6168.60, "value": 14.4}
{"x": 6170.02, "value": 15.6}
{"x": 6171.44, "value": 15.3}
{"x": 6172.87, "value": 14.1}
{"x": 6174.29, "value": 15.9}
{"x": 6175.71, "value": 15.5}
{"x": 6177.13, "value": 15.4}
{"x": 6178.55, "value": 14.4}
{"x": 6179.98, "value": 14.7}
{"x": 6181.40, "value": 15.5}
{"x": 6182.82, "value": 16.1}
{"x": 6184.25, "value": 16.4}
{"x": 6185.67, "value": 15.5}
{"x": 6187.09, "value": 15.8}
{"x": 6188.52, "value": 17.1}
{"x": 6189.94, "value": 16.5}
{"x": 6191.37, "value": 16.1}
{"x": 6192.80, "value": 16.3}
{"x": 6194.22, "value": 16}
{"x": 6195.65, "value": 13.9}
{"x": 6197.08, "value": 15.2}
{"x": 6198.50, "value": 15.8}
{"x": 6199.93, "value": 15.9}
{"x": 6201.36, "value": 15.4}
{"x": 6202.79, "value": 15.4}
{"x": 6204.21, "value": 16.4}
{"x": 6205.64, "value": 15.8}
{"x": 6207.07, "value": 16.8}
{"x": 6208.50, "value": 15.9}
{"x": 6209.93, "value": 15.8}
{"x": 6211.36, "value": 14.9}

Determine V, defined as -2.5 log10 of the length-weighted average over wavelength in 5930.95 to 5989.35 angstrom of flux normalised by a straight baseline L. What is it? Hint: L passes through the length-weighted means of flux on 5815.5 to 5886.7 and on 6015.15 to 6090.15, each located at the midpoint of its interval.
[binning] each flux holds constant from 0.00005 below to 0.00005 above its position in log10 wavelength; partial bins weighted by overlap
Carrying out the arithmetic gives 0.036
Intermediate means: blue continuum 18.5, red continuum 16.2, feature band 16.7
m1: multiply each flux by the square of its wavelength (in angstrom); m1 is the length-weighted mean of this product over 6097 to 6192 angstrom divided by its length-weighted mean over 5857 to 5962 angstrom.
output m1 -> 0.96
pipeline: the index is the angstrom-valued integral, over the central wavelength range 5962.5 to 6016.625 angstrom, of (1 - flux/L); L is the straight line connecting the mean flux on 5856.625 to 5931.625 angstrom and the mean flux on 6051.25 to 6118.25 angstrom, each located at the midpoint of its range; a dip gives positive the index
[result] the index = 2.35 angstrom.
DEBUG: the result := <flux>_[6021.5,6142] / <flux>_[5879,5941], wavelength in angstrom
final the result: 0.90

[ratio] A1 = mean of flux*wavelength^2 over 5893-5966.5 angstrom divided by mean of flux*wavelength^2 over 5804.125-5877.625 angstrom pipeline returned 0.97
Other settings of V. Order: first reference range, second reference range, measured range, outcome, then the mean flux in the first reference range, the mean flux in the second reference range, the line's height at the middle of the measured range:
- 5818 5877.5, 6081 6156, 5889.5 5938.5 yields 0.02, 18.1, 16.1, 17.6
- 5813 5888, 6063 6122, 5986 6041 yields 0.04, 18.5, 16.1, 16.8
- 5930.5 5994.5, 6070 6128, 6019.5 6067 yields 0.02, 16.7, 16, 16.3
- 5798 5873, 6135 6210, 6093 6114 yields 0.06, 17.6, 16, 16.3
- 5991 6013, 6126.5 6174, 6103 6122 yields 0.04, 16.6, 16.2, 16.3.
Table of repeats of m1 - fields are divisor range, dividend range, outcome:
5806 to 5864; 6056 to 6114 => 1.02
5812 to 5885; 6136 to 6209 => 0.97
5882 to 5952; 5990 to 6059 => 0.96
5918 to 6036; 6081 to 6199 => 1.02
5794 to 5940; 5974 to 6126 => 0.96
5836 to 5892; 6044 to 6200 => 0.91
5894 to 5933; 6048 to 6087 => 1.01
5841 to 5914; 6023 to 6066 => 0.90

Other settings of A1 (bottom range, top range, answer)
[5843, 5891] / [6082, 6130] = 0.88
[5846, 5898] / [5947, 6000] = 0.88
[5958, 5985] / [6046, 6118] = 0.99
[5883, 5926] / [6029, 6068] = 0.94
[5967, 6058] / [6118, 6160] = 1.05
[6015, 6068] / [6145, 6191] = 1.05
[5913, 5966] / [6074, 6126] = 1.02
